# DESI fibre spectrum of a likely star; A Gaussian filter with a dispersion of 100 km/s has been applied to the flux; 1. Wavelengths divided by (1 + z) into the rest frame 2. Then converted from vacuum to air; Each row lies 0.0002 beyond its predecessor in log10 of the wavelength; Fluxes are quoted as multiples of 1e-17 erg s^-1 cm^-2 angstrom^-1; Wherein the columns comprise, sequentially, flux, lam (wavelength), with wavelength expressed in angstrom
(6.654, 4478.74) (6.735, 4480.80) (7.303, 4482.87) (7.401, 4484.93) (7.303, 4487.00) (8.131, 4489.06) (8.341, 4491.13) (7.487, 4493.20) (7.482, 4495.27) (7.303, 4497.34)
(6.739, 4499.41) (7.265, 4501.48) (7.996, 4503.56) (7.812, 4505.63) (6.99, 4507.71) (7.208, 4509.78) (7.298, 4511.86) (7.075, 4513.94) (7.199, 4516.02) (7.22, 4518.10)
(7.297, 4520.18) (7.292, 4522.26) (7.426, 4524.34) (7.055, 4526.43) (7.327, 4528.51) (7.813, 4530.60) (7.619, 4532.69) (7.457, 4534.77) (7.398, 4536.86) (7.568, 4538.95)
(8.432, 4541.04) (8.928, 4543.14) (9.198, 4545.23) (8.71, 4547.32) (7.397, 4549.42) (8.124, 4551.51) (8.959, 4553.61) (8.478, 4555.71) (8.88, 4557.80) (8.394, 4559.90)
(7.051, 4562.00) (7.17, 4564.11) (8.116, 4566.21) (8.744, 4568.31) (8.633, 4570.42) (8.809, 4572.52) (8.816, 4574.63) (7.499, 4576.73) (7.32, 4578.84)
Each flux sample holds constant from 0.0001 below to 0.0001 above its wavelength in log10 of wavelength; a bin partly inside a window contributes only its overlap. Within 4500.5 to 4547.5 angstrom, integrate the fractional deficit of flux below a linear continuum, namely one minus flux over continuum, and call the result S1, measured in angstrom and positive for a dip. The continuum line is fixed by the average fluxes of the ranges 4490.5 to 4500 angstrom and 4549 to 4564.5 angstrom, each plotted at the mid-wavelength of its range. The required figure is 1.0 angstrom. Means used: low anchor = 7.47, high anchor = 8.12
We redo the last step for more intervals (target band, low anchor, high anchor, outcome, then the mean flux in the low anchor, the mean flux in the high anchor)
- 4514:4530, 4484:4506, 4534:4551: 1.3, 7.56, 8.15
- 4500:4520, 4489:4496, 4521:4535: 0.8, 7.83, 7.43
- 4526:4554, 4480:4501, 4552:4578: 0.0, 7.43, 8.28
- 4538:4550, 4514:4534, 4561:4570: -1.3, 7.35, 7.83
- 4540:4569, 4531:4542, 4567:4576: -0.4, 7.7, 8.69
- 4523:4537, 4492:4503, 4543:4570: 0.7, 7.3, 8.31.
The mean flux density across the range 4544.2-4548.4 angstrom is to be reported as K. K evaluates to 8.94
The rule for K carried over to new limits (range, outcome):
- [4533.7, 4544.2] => 7.96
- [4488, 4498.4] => 7.75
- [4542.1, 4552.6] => 8.48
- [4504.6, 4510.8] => 7.34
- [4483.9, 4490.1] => 7.62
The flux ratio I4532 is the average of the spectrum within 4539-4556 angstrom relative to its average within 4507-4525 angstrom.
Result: 1.2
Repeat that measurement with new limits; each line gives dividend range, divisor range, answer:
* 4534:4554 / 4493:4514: 1.12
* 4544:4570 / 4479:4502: 1.12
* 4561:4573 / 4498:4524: 1.11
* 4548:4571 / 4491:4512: 1.10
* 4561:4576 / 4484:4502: 1.09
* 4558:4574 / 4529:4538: 1.08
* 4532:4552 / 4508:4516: 1.13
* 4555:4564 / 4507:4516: 1.13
